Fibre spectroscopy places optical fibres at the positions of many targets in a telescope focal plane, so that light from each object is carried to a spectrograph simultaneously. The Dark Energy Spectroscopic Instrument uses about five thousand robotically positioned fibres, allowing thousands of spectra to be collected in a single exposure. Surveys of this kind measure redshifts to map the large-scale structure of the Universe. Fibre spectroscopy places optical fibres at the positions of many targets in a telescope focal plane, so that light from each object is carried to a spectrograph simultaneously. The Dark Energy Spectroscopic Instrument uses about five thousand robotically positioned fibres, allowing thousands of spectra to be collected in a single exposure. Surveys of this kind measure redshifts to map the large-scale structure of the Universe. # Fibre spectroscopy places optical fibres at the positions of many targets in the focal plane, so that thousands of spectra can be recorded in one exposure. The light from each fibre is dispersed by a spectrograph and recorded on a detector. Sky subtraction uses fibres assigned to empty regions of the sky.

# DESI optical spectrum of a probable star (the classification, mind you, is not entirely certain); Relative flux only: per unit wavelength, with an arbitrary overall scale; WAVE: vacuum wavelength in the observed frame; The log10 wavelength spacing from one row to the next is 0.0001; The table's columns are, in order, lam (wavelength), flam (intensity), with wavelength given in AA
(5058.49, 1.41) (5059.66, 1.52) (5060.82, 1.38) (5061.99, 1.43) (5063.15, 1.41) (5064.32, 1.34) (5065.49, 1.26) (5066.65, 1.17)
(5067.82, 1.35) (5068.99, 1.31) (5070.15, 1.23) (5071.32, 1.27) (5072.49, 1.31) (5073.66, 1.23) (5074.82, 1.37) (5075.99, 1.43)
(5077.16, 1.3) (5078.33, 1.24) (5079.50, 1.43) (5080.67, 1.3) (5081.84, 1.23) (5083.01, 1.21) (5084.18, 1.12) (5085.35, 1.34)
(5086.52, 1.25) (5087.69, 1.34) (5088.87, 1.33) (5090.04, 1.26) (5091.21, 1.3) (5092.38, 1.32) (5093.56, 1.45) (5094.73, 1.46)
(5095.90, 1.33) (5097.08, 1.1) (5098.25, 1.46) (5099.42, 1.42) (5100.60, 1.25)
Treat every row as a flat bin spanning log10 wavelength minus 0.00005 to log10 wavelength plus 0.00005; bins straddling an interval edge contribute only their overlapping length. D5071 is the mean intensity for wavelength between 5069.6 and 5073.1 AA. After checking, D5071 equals 1.27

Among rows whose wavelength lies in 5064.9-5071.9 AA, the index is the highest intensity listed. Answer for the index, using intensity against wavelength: 1.35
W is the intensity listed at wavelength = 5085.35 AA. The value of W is 1.34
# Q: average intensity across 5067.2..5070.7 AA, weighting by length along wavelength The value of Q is 1.3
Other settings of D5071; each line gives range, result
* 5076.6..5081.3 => 1.32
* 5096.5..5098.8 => 1.28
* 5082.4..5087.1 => 1.23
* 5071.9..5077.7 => 1.33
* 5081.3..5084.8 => 1.19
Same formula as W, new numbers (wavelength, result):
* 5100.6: 1.25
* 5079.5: 1.43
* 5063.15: 1.41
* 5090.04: 1.26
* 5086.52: 1.25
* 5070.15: 1.23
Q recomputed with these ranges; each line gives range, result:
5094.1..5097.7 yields 1.3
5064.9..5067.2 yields 1.22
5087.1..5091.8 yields 1.31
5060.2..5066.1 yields 1.37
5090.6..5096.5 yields 1.37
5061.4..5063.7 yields 1.42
